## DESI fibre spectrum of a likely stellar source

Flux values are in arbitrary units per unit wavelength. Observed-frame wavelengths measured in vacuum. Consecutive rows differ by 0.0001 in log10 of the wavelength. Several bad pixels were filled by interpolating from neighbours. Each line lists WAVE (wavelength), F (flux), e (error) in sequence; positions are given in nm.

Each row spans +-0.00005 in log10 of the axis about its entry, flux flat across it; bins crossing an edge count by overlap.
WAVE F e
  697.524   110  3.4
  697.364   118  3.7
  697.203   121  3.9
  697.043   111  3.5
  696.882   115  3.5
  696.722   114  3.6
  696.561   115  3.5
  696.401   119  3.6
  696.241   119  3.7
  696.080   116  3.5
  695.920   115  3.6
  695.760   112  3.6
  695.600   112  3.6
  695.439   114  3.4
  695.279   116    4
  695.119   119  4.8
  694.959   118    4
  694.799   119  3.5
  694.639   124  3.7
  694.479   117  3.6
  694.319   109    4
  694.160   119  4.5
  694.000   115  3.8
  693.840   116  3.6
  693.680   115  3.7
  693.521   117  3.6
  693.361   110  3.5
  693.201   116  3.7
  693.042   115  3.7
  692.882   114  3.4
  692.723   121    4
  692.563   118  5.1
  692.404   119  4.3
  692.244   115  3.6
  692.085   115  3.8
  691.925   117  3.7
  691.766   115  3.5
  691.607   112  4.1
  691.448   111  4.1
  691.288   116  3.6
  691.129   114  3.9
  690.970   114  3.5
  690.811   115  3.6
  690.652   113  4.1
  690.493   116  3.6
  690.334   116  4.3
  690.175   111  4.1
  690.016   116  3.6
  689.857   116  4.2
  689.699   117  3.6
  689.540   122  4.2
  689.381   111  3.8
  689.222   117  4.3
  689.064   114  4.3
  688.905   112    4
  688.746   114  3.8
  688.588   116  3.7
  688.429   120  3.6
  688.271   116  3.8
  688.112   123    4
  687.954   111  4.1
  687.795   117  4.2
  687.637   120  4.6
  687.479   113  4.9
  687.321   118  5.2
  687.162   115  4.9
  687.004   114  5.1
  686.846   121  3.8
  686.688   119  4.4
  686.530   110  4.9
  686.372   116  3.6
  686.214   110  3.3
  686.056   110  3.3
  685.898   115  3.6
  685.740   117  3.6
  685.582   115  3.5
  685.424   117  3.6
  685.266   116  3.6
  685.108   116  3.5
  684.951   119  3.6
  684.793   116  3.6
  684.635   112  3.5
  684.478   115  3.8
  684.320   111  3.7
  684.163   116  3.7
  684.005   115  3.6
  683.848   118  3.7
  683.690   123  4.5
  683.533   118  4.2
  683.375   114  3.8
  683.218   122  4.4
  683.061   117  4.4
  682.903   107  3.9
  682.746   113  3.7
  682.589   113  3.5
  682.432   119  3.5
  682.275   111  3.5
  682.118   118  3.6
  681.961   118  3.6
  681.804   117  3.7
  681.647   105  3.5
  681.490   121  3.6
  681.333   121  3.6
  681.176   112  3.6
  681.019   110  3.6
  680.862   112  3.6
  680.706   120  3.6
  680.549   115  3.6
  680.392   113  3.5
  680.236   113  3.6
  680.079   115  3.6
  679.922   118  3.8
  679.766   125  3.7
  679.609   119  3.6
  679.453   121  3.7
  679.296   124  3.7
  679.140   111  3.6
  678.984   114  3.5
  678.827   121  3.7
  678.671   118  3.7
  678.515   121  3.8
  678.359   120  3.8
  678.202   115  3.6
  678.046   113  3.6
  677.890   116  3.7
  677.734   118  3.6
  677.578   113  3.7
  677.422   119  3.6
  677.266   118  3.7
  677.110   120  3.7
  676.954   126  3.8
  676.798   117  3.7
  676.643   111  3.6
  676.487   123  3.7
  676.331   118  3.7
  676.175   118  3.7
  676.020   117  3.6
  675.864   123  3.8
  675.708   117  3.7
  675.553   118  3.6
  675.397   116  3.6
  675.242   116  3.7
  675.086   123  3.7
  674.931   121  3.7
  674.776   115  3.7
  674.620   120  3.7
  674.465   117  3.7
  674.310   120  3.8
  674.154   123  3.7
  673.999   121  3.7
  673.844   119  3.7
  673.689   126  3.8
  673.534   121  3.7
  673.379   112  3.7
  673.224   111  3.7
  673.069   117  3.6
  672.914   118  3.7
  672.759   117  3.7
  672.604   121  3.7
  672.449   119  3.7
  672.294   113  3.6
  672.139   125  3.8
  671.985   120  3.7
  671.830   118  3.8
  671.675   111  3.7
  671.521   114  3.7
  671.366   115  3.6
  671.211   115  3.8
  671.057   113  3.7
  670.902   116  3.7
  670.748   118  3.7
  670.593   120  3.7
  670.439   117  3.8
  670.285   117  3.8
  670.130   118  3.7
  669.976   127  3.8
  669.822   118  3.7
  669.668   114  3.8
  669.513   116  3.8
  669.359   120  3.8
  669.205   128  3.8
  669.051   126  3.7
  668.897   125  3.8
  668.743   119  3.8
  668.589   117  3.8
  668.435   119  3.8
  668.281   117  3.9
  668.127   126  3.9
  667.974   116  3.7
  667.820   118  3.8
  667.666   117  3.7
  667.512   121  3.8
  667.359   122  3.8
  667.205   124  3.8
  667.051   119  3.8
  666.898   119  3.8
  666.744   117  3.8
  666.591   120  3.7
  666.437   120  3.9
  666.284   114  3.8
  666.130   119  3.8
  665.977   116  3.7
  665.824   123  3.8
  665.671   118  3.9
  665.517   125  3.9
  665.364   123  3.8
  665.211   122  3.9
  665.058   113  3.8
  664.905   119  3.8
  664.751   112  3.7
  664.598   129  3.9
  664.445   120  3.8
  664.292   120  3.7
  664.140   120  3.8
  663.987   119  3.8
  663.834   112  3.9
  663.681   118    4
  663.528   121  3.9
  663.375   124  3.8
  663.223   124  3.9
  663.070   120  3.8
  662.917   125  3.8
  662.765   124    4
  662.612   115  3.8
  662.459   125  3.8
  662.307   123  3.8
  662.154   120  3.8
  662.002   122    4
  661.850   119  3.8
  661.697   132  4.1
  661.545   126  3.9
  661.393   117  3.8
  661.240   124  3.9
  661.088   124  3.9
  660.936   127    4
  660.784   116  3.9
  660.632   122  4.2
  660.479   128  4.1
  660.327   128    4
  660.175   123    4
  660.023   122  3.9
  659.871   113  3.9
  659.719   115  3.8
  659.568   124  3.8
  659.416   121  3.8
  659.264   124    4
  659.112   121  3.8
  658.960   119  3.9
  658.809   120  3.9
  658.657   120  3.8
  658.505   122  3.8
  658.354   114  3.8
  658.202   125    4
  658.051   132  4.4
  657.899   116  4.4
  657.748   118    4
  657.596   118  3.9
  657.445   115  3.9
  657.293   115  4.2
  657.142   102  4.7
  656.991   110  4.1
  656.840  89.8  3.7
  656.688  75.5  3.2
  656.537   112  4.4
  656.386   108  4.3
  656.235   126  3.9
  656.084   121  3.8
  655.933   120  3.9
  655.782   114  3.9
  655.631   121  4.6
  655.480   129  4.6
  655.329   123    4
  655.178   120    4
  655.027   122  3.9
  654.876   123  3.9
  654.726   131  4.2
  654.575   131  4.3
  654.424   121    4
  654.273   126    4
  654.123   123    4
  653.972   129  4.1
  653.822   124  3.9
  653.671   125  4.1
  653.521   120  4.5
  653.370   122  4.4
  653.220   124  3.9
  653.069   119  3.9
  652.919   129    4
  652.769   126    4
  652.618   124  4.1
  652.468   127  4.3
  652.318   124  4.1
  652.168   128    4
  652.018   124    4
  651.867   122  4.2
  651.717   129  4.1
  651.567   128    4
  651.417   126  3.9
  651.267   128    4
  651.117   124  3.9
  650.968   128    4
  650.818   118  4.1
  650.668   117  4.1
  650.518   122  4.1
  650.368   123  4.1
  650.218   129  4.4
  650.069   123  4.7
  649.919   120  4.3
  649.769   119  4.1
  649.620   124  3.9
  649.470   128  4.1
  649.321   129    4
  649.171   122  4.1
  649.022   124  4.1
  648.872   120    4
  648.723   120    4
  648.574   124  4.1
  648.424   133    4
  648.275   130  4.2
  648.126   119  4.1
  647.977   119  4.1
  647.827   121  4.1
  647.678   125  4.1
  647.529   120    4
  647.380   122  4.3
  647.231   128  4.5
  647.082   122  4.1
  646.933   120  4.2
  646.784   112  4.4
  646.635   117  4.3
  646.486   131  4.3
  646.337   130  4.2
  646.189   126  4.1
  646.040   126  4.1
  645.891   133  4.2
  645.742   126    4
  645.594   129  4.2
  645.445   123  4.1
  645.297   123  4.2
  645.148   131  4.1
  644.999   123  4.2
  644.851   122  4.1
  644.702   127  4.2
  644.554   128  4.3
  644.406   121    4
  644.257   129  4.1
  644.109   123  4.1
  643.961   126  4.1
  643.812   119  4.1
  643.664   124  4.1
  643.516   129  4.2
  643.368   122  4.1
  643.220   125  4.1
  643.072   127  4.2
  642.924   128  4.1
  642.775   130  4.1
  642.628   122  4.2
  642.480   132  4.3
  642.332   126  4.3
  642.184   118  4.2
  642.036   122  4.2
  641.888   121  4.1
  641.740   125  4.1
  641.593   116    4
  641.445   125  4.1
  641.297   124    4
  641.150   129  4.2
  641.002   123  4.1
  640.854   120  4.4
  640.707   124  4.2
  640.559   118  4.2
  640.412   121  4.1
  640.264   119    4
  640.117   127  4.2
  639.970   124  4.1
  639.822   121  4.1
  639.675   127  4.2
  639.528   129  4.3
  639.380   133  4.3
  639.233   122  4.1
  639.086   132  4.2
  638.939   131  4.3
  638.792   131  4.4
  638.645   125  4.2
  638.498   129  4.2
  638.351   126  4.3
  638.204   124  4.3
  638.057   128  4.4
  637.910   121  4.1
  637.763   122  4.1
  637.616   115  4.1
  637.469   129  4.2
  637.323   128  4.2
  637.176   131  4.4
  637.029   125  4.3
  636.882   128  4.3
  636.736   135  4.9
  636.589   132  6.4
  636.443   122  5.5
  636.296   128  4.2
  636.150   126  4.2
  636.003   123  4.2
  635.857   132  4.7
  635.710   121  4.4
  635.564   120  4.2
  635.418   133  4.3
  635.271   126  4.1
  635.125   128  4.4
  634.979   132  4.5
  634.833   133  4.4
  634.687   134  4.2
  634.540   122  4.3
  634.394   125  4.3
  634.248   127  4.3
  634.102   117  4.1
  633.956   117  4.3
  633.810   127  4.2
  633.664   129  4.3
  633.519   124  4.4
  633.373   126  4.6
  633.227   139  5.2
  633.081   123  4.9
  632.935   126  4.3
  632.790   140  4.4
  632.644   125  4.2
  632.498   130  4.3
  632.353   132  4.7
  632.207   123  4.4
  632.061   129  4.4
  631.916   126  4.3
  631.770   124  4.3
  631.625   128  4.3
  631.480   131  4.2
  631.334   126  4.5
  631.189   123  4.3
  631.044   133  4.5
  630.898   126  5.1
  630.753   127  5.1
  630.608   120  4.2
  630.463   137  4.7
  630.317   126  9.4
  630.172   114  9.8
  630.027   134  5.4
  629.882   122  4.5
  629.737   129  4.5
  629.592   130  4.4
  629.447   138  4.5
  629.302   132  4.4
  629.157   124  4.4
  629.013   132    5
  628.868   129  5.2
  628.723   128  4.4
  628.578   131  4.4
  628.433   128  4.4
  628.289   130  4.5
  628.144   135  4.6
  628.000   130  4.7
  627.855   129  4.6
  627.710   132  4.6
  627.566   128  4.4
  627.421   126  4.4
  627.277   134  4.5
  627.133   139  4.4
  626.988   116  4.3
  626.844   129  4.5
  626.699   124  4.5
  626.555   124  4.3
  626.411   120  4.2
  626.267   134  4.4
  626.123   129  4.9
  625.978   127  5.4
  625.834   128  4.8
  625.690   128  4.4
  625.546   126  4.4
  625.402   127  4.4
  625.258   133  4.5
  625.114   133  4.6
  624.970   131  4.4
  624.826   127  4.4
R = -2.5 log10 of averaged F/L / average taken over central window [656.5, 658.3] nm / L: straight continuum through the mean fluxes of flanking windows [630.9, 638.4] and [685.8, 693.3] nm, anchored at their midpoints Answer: 0.11 mag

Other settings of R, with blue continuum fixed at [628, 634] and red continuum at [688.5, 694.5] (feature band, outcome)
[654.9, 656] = 0.014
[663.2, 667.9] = 0.011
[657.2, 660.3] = 0.021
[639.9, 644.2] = 0.018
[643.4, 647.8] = 0.004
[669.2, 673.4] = 0.020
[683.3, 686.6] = 0.013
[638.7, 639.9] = -0.015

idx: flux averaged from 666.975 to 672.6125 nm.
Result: 119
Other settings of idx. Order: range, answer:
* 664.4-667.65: 120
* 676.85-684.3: 117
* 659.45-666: 121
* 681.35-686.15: 116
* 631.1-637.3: 127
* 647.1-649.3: 123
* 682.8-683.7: 116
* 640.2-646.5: 125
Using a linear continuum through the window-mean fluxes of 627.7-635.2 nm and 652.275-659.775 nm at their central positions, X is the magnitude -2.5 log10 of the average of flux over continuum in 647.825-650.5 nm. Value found -0.02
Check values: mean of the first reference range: 128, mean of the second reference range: 120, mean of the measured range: 124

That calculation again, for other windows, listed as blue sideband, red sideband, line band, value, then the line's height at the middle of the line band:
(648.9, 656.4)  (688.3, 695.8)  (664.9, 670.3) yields 0.01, 121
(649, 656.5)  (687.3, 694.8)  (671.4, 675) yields 0.01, 119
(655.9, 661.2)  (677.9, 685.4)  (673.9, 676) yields -0.02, 117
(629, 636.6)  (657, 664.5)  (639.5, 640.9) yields 0.02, 126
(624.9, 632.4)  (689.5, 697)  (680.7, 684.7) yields 0.02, 118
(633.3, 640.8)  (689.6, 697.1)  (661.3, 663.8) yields -0.01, 121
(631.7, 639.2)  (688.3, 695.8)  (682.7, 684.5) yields 0.01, 117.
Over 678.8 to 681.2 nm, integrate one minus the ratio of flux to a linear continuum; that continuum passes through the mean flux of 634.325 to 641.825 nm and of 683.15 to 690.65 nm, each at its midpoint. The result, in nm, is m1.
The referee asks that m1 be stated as 0.02 nm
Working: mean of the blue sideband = 126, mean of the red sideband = 116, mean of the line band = 116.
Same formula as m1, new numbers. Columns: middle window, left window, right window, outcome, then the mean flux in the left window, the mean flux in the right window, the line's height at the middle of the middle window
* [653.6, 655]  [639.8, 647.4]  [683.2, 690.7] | -0.041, 124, 116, 122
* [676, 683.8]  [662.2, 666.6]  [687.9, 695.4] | 0.055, 120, 116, 118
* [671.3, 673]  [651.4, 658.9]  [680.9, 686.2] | -0.002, 120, 115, 117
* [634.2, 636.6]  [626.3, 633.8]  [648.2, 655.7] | 0.003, 128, 125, 127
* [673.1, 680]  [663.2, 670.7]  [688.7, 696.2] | -0.021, 120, 115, 118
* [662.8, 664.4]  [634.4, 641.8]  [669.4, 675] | -0.006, 126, 118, 120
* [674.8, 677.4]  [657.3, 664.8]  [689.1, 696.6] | -0.005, 121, 116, 119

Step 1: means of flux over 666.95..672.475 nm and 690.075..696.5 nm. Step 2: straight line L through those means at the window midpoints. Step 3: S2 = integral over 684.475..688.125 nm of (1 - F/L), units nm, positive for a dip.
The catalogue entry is 0.03 nm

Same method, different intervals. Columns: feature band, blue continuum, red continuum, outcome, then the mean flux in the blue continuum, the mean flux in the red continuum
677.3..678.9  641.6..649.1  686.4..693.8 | 0.01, 124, 116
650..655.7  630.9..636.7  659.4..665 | -0.06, 127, 121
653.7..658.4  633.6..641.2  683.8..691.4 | 0.16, 126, 115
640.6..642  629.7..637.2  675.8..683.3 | 0.03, 127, 117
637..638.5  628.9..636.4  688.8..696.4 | 0.02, 127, 116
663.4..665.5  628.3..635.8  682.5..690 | 0.02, 128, 116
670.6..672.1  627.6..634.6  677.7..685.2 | 0.03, 128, 116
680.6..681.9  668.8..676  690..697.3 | 0.03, 119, 116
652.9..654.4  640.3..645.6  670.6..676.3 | -0.02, 124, 118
